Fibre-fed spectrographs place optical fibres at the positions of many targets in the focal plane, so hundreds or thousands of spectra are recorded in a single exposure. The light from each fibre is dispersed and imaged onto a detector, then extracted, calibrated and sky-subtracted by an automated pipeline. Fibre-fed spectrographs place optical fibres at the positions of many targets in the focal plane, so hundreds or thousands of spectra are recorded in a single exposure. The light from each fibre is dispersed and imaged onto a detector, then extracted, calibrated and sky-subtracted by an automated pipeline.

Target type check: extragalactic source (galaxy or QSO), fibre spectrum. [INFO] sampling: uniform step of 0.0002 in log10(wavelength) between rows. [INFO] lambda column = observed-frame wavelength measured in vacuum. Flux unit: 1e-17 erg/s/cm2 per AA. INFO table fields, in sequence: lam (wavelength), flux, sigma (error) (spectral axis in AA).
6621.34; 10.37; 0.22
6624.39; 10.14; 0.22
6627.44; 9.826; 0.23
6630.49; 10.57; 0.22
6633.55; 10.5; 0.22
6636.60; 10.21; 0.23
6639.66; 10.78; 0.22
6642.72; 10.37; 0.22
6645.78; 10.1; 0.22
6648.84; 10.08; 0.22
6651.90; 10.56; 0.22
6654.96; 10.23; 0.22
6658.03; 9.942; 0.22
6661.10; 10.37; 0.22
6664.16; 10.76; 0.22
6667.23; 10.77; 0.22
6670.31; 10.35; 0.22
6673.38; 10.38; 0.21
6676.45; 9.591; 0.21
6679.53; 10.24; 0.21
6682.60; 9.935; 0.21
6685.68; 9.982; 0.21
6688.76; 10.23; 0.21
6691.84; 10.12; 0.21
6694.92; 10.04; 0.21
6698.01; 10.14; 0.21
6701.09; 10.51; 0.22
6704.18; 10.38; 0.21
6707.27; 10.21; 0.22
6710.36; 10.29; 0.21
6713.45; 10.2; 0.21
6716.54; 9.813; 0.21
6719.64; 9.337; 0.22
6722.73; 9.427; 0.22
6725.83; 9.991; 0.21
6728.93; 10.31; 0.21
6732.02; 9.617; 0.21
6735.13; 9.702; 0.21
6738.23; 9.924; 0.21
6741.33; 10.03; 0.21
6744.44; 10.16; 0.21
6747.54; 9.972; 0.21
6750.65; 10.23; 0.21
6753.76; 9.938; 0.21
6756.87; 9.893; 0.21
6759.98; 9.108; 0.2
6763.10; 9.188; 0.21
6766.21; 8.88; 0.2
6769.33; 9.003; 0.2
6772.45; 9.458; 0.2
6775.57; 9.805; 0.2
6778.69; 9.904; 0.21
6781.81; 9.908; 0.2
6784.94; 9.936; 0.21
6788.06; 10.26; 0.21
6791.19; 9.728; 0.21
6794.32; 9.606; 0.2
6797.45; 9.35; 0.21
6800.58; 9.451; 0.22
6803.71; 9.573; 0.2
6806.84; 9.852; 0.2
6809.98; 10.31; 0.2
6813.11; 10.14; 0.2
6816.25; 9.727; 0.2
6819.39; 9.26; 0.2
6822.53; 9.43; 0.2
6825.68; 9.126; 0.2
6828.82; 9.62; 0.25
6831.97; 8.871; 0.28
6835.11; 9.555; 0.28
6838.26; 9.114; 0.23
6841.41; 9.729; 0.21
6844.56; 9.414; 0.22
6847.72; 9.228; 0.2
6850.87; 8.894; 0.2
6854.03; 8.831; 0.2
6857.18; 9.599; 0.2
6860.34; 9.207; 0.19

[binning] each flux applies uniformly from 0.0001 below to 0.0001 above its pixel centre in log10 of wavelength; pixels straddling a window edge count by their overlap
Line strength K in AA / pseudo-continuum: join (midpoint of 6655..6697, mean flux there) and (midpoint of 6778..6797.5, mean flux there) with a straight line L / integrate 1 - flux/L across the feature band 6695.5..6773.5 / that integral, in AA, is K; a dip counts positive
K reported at 1.44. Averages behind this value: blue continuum 10.2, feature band 9.83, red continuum 9.84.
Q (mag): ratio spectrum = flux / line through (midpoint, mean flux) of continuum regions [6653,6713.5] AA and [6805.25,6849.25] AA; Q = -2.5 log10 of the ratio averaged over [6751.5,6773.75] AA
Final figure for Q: 0.053 mag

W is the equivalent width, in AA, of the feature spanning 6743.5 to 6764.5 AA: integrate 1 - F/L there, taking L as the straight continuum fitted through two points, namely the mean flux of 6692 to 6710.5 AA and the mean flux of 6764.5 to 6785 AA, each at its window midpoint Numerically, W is -0.1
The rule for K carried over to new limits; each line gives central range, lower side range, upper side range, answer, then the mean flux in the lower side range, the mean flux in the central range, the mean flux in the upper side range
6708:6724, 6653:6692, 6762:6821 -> 0.3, 10.2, 9.84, 9.65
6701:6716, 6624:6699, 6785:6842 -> -0.3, 10.3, 10.3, 9.6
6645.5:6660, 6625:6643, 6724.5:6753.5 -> 0.1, 10.4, 10.2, 9.99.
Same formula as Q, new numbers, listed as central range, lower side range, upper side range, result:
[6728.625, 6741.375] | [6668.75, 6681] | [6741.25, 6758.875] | 0.02 mag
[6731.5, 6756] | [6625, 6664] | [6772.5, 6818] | 0.00 mag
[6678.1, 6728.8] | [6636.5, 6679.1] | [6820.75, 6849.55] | 0.00 mag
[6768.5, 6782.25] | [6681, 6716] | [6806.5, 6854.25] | 0.01 mag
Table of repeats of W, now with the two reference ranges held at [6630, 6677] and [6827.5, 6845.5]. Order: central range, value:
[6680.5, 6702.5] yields 0.0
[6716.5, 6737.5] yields 0.5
